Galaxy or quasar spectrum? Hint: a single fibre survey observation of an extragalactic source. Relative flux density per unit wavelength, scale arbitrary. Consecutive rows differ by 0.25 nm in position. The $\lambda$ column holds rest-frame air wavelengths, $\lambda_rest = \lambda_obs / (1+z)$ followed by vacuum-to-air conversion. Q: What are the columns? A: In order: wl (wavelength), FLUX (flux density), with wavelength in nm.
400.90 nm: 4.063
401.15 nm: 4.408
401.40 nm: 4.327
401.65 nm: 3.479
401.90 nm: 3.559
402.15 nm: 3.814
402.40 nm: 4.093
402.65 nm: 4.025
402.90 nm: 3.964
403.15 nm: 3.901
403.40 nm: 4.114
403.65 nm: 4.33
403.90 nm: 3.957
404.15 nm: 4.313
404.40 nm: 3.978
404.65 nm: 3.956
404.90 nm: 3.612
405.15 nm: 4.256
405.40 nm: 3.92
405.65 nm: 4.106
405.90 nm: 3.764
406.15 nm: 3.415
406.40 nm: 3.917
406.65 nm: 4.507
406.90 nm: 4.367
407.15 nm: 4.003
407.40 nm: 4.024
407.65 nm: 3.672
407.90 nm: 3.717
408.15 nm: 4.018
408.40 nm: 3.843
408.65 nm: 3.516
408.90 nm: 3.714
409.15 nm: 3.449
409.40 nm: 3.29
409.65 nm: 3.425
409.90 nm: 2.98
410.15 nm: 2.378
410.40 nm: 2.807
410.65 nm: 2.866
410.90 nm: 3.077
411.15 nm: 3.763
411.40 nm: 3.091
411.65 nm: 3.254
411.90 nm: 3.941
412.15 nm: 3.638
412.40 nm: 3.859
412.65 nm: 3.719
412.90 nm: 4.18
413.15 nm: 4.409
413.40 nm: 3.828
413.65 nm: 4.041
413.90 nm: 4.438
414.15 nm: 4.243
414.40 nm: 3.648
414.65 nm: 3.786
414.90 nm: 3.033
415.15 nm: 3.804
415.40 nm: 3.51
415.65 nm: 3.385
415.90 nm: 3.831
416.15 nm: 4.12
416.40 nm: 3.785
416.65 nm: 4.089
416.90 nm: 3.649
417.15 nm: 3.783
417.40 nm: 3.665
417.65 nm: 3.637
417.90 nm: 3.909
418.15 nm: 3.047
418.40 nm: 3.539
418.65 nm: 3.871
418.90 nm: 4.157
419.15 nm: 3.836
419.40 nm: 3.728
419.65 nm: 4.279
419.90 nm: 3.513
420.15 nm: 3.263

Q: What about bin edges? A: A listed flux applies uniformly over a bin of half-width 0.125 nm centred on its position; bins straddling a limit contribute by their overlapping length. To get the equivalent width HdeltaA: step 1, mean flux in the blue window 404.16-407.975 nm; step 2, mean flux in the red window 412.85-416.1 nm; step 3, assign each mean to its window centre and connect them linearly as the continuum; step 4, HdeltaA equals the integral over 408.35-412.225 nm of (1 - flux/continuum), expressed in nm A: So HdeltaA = 0.60 nm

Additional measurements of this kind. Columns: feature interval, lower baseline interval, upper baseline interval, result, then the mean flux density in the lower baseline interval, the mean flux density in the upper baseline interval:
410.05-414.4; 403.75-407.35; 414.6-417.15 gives 0.20 nm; 4.01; 3.7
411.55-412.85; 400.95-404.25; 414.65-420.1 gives 0.04 nm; 4.02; 3.72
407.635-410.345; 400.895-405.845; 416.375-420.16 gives 0.33 nm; 4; 3.75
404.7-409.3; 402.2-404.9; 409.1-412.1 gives -0.32 nm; 4.04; 3.2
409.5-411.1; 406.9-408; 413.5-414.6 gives 0.41 nm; 3.92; 4.07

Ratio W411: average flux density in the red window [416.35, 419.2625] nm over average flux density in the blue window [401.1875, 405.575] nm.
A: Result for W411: 0.94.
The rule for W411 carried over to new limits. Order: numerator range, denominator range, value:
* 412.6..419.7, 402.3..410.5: 1.01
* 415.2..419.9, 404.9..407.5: 0.94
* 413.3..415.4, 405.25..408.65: 0.98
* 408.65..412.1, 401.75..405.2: 0.82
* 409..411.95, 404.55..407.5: 0.80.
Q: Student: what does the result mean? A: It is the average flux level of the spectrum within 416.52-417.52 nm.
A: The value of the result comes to 3.8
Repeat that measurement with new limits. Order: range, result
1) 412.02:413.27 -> 3.96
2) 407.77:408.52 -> 3.86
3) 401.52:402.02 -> 3.53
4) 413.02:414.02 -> 4.18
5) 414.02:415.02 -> 3.68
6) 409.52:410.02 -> 3.21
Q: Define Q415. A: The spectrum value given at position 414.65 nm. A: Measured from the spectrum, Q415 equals 3.786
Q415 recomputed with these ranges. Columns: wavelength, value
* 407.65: 3.672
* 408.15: 4.018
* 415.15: 3.804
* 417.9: 3.909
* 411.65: 3.254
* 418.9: 4.157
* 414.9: 3.033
